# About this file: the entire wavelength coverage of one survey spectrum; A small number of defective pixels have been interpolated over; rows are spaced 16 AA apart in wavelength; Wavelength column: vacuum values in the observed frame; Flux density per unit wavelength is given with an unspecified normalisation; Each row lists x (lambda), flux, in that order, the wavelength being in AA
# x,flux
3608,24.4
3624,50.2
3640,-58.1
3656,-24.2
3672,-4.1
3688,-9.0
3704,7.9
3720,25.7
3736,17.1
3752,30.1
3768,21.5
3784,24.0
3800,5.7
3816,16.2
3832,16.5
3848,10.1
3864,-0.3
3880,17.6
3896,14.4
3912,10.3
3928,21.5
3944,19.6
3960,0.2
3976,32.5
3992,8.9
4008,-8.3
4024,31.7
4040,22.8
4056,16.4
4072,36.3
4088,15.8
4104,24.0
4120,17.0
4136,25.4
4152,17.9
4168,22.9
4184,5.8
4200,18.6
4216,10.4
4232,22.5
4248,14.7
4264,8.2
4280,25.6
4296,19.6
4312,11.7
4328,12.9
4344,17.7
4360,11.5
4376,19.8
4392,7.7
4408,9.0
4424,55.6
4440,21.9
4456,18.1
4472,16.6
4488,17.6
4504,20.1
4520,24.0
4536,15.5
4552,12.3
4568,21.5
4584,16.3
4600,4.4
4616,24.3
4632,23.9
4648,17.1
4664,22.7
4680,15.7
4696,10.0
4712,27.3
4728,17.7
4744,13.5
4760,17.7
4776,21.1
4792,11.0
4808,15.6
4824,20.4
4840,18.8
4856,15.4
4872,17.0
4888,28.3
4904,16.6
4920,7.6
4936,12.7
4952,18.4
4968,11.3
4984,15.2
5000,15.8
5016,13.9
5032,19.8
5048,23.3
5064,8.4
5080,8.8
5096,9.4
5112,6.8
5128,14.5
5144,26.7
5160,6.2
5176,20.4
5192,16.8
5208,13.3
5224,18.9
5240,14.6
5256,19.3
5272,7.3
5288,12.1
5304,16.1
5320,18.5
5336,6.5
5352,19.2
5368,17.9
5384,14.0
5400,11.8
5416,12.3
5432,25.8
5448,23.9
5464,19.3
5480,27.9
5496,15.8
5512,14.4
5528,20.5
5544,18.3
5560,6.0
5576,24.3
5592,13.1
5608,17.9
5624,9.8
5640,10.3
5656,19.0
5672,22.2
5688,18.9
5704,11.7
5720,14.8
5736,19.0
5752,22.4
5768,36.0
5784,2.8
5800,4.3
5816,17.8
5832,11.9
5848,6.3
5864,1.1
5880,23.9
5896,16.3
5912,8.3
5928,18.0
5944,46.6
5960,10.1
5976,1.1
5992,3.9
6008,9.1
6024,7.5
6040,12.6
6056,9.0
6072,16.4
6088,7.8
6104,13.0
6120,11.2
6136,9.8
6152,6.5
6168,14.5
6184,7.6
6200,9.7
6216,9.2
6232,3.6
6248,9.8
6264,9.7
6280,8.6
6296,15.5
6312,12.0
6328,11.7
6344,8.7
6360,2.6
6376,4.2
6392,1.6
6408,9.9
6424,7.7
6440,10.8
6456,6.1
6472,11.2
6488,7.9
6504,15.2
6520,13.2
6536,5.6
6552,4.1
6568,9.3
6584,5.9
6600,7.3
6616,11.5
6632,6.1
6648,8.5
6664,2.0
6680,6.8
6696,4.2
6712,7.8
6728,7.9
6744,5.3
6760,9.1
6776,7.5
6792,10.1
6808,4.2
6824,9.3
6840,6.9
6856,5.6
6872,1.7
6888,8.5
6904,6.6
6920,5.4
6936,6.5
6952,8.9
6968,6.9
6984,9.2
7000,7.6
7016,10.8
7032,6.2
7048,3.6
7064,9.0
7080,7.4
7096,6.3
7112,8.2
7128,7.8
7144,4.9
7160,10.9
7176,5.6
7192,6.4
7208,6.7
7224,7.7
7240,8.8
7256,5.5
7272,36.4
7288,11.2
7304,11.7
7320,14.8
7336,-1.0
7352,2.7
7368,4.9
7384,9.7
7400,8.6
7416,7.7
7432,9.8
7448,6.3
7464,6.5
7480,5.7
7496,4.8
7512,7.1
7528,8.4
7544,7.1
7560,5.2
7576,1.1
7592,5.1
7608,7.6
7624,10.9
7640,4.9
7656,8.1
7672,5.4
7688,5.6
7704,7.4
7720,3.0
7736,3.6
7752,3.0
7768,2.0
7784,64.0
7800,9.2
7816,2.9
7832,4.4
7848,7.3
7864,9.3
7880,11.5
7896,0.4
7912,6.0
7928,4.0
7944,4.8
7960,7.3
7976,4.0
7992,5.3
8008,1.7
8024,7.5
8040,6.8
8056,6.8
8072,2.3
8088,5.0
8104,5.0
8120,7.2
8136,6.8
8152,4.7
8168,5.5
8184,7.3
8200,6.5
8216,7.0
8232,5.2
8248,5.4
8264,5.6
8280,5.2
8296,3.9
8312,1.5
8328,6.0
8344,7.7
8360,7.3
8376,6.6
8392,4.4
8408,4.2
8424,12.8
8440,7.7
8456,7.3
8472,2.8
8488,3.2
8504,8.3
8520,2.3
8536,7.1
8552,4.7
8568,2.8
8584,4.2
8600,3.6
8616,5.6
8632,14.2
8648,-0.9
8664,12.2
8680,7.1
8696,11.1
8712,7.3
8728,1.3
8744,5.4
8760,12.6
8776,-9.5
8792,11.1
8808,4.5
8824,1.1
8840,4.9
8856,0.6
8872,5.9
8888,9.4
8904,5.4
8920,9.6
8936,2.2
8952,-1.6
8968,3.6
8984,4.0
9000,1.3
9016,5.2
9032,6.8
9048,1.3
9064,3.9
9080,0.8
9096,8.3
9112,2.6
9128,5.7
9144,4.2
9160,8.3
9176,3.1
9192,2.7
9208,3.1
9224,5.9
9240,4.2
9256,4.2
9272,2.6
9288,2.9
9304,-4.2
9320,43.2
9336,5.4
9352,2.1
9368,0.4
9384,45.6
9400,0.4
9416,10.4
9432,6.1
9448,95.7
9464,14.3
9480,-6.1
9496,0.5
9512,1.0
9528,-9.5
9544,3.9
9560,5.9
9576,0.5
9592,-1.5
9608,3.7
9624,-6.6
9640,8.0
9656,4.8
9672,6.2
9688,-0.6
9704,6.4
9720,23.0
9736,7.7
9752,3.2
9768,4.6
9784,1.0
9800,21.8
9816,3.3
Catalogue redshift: 0.19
